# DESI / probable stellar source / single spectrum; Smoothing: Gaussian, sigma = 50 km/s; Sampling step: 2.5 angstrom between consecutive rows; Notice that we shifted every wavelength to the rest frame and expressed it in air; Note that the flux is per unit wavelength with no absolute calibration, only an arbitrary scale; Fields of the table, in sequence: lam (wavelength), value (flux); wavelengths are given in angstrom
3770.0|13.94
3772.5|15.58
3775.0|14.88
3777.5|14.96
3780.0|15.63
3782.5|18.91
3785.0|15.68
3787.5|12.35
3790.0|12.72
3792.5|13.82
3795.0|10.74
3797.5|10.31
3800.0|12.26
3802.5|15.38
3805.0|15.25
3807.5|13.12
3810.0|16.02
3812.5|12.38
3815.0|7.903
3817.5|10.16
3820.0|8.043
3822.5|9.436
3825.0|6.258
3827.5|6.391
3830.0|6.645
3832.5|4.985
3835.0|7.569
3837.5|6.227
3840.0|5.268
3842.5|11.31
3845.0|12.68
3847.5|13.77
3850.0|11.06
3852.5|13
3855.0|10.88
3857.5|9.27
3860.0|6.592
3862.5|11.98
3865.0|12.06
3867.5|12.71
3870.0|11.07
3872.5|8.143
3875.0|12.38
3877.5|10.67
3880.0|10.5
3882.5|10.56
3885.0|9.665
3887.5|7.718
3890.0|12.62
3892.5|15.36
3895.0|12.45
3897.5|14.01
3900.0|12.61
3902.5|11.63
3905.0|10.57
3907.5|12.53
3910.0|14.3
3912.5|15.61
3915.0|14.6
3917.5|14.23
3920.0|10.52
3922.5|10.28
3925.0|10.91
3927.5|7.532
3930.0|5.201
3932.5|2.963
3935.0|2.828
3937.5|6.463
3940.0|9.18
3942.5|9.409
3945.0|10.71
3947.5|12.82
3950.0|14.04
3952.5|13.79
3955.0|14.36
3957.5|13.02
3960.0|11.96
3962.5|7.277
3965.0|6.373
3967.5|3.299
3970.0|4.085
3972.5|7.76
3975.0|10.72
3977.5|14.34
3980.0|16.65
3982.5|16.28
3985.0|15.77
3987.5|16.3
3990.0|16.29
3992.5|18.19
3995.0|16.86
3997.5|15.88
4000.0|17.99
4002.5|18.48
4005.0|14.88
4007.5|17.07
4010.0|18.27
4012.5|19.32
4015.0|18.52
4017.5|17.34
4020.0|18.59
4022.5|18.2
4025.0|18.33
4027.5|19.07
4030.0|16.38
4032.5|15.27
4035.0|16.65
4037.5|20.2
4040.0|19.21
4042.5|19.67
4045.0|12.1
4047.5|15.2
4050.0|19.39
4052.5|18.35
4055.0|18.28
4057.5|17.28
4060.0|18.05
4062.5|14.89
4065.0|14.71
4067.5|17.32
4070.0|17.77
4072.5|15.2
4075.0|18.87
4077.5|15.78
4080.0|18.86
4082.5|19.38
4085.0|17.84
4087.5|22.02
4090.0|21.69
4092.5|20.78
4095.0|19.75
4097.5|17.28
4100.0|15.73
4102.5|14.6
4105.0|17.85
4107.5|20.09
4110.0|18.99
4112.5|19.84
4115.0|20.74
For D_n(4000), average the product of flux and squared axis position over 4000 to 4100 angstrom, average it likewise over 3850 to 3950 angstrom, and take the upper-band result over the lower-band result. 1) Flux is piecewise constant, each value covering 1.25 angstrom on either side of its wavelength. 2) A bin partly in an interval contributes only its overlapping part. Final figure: 1.79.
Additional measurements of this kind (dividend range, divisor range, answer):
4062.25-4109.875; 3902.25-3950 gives 1.92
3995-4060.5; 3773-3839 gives 1.72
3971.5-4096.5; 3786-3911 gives 1.74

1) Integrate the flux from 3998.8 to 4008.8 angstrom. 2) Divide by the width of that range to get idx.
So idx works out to 17.1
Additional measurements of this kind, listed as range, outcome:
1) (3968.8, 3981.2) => 10.7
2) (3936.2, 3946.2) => 8.9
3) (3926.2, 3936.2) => 4.67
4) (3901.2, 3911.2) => 12.2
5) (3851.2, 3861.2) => 9.96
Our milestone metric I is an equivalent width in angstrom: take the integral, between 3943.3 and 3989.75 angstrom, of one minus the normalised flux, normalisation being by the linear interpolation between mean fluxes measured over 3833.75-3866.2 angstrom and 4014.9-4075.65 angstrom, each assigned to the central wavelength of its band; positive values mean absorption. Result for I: 8.81 angstrom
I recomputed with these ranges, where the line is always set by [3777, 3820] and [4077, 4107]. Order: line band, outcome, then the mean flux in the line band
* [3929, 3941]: 8.0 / 5.25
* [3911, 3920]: 0.7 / 14.2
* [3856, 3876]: 5.5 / 10.5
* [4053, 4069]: 1.0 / 16.8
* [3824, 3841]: 9.4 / 6.2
